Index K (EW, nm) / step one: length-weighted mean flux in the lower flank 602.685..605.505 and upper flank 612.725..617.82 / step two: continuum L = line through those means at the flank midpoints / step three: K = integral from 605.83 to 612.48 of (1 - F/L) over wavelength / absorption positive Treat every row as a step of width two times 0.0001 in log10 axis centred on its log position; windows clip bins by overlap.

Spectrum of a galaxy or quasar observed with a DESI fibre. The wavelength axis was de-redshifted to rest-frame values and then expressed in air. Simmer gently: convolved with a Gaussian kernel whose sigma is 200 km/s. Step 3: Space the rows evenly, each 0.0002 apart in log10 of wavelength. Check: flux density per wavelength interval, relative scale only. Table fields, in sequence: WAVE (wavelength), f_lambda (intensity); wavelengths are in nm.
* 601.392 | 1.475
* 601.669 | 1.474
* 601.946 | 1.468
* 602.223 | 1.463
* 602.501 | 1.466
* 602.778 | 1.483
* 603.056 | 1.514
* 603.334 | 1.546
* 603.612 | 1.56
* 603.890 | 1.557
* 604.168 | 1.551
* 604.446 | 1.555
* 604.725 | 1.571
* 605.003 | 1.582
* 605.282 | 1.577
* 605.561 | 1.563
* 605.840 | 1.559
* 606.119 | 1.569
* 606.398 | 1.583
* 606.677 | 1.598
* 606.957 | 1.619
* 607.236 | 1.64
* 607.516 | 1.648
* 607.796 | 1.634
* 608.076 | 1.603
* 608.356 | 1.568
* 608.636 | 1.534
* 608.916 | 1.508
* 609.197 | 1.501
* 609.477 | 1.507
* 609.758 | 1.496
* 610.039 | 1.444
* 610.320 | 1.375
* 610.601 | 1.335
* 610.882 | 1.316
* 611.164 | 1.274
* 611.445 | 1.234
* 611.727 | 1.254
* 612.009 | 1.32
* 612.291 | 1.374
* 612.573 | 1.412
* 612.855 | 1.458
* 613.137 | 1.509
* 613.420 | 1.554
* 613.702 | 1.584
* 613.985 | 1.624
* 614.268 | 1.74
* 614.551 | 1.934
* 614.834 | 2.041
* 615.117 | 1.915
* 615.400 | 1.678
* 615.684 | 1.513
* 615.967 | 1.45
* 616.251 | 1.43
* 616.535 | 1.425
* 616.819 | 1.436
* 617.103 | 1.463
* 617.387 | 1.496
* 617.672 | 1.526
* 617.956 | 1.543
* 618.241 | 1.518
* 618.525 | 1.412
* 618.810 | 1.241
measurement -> 0.403 nm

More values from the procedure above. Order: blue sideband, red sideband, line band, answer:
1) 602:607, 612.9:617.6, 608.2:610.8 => 0.172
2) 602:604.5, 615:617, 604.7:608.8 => -0.173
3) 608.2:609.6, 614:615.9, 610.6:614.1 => 0.559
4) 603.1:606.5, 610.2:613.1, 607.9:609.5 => -0.116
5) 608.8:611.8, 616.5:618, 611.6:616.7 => -0.451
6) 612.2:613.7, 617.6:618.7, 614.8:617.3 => -0.148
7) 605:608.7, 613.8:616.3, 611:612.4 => 0.314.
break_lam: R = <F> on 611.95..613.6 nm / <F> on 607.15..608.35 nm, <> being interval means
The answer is 0.89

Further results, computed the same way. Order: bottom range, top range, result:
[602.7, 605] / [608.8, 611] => 0.93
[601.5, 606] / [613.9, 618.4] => 1.05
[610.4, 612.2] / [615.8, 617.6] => 1.12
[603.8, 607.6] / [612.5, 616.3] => 1.04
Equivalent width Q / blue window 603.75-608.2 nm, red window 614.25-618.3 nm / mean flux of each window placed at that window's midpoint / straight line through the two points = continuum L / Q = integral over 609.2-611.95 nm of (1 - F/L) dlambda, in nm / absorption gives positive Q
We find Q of 0.40 nm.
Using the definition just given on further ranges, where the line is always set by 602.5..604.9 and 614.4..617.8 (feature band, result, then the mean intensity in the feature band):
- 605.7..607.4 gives -0.044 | 1.6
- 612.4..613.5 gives 0.080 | 1.48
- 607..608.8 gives -0.048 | 1.6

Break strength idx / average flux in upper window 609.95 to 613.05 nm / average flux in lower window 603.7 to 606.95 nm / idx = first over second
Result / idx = 0.86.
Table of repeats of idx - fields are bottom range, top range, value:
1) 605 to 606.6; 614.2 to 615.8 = 1.15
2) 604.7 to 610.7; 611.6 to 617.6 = 1.00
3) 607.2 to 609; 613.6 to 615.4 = 1.13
